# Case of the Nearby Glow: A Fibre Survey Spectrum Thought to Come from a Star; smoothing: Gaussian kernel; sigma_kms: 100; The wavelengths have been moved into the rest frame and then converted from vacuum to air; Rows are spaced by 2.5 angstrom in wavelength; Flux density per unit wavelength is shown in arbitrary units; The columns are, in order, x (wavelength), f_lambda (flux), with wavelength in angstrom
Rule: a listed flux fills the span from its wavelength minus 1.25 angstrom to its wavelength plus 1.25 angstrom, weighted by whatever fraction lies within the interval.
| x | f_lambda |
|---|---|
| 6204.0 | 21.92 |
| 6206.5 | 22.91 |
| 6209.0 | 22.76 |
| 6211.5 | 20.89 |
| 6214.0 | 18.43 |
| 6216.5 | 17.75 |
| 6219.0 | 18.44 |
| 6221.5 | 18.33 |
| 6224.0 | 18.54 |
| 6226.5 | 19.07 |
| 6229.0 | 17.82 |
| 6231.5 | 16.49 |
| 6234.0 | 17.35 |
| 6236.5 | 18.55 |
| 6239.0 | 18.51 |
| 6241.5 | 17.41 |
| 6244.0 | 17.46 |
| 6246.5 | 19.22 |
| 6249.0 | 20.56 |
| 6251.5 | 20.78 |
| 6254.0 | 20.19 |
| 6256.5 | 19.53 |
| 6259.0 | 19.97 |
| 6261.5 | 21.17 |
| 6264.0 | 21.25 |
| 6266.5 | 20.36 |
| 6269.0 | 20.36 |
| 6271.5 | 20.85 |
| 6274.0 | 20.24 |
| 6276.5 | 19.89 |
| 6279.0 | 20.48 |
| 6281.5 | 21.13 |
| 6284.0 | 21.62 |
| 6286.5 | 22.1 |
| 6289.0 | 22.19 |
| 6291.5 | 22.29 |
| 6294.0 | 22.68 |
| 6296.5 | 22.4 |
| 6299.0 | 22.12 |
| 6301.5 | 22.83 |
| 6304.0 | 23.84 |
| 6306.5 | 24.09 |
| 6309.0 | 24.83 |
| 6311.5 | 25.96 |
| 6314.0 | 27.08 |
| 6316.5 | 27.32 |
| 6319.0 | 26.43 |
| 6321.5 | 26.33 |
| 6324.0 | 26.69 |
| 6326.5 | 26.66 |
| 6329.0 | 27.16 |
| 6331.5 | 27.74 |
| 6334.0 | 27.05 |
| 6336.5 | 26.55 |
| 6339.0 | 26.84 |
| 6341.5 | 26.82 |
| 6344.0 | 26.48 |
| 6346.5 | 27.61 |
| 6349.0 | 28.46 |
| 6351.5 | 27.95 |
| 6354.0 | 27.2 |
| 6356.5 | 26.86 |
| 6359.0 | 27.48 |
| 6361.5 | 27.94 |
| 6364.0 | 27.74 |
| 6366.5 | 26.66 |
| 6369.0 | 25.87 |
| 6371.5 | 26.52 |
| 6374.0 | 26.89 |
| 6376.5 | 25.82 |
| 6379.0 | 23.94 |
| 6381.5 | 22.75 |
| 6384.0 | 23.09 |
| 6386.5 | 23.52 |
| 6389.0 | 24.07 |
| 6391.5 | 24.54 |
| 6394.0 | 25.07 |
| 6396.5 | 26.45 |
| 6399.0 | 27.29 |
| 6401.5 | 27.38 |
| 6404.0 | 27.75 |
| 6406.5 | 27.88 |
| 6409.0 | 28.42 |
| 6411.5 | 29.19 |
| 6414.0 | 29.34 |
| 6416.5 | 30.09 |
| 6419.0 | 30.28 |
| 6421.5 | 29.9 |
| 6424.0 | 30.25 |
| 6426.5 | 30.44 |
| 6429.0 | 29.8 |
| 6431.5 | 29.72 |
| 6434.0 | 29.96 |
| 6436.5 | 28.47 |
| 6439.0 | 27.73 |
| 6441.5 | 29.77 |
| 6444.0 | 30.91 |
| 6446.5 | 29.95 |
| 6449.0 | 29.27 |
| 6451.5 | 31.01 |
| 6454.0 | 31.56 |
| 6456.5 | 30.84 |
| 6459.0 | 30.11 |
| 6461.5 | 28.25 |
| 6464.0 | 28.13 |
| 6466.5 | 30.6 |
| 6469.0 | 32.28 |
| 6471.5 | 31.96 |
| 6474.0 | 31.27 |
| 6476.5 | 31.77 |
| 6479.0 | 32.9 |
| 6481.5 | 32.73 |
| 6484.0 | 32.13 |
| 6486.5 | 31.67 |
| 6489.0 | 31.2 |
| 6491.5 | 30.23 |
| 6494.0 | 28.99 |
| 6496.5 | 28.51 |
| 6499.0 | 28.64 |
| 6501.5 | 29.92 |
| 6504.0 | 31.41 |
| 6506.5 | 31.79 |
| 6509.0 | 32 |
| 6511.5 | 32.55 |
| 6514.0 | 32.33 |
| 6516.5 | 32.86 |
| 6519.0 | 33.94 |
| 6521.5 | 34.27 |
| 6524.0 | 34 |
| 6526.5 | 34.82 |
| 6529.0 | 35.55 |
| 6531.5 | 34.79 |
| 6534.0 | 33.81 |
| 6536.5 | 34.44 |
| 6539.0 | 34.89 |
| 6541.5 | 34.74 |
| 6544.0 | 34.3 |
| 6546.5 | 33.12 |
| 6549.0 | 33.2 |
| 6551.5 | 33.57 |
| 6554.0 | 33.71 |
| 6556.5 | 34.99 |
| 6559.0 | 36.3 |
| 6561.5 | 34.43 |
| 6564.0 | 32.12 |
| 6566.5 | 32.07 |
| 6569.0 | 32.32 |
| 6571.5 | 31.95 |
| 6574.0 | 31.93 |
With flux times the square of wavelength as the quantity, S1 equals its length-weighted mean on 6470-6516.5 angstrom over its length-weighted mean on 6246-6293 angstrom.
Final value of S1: 1.61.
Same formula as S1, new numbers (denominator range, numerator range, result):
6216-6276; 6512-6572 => 1.93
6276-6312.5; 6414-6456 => 1.38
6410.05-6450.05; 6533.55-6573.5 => 1.18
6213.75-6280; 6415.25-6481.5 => 1.68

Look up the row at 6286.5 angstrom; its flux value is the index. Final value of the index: 22.1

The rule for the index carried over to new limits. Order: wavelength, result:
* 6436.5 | 28.47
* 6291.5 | 22.29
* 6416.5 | 30.09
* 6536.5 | 34.44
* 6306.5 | 24.09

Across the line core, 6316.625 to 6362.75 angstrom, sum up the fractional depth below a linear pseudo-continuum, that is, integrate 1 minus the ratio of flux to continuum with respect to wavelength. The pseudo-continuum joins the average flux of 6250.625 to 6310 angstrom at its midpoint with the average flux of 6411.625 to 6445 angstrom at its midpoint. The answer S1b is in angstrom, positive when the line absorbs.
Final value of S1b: -4.3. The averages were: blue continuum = 21.5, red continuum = 29.7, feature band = 27.1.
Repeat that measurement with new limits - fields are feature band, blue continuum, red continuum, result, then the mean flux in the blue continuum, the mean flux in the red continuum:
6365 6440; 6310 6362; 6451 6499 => 4.06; 27.1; 30.8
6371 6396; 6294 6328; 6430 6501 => 2.65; 25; 30.4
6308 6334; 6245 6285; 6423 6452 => -3.54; 20.4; 29.7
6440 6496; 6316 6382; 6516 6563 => 1.29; 26.8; 34.3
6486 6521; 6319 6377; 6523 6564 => 1.77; 27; 34.3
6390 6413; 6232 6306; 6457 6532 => 0.02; 20.6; 31.7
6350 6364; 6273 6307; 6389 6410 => -1.52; 22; 26.7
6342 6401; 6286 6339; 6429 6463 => 2.16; 25.1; 29.8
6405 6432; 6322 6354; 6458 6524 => -0.20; 27.1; 31.3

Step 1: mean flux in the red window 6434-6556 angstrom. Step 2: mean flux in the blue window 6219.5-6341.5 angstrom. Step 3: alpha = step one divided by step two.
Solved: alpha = 1.4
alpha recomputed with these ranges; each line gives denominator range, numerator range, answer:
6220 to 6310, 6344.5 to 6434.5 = 1.34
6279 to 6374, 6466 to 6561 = 1.28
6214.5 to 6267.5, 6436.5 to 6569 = 1.69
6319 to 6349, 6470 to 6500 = 1.15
